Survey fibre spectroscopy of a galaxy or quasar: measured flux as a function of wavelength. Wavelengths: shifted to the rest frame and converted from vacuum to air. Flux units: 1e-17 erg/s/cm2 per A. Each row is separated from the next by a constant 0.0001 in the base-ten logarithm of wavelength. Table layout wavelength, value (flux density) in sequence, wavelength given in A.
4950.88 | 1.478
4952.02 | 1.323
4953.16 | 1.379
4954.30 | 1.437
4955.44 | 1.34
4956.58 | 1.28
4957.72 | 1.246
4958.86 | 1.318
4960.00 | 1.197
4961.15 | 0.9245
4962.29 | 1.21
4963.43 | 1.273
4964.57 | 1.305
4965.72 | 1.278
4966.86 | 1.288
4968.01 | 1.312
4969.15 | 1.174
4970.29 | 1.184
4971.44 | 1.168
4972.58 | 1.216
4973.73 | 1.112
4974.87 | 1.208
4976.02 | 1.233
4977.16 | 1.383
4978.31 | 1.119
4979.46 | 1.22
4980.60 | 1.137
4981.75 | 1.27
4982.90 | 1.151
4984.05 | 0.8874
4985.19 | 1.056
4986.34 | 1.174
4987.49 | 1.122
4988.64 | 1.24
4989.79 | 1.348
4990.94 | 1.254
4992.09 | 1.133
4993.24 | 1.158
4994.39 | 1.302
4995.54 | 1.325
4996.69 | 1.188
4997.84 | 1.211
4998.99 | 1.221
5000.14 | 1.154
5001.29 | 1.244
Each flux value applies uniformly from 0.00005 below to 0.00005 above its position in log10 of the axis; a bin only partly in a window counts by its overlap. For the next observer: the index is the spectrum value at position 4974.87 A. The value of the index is 1.208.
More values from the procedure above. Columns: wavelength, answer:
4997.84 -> 1.211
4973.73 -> 1.112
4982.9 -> 1.151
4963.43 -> 1.273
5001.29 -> 1.244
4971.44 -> 1.168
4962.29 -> 1.21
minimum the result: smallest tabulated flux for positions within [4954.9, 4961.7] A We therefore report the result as 0.9245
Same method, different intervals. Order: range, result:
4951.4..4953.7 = 1.323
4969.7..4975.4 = 1.112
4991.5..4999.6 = 1.133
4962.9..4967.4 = 1.273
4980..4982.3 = 1.137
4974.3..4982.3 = 1.119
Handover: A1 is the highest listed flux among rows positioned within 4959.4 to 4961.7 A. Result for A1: 1.197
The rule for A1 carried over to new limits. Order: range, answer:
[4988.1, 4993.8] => 1.348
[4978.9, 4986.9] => 1.27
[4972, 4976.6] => 1.233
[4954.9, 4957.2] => 1.34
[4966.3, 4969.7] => 1.312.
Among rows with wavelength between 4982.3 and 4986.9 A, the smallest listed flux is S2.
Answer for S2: 0.8874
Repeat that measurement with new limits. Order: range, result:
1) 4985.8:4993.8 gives 1.122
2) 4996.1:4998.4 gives 1.188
